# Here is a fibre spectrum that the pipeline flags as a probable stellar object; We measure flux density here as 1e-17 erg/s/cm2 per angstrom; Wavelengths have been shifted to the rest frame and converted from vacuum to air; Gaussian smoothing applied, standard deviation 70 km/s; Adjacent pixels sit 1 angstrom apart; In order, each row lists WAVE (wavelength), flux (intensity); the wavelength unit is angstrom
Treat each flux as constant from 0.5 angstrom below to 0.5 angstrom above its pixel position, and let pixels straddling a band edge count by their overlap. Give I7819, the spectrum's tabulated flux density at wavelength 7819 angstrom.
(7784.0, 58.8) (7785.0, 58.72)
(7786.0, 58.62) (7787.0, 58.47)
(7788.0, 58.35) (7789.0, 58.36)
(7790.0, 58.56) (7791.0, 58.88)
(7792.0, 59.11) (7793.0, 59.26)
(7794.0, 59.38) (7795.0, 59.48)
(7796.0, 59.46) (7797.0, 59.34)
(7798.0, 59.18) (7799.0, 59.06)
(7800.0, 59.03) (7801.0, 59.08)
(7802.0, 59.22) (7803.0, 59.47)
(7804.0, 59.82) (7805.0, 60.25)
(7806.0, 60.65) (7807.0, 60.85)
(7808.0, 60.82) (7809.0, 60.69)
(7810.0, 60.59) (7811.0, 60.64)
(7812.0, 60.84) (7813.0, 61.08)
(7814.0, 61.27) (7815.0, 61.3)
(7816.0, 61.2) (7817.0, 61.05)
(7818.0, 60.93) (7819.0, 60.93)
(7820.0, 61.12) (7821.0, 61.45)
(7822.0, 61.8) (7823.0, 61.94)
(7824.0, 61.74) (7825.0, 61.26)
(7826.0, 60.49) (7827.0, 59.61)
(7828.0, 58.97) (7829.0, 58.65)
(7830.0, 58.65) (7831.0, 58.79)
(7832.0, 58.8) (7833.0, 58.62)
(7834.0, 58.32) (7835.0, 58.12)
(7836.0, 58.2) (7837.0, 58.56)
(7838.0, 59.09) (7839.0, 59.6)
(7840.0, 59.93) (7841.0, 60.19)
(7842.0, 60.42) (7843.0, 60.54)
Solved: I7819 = 60.93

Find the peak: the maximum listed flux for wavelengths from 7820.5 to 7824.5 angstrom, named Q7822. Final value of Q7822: 61.94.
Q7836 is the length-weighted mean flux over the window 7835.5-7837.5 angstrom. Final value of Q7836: 58.4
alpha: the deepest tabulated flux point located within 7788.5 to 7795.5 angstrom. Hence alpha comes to 58.36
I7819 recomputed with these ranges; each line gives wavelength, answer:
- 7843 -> 60.54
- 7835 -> 58.12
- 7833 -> 58.62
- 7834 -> 58.32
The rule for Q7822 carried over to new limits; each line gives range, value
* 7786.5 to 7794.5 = 59.38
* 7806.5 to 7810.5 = 60.85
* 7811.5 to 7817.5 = 61.3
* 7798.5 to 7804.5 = 59.82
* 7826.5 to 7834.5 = 59.61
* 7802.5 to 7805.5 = 60.25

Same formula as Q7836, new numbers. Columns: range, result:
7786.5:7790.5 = 58.4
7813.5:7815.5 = 61.3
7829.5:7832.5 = 58.7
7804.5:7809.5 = 60.7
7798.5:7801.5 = 59.1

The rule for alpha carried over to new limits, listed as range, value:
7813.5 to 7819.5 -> 60.93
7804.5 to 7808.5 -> 60.25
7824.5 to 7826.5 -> 60.49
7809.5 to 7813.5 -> 60.59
